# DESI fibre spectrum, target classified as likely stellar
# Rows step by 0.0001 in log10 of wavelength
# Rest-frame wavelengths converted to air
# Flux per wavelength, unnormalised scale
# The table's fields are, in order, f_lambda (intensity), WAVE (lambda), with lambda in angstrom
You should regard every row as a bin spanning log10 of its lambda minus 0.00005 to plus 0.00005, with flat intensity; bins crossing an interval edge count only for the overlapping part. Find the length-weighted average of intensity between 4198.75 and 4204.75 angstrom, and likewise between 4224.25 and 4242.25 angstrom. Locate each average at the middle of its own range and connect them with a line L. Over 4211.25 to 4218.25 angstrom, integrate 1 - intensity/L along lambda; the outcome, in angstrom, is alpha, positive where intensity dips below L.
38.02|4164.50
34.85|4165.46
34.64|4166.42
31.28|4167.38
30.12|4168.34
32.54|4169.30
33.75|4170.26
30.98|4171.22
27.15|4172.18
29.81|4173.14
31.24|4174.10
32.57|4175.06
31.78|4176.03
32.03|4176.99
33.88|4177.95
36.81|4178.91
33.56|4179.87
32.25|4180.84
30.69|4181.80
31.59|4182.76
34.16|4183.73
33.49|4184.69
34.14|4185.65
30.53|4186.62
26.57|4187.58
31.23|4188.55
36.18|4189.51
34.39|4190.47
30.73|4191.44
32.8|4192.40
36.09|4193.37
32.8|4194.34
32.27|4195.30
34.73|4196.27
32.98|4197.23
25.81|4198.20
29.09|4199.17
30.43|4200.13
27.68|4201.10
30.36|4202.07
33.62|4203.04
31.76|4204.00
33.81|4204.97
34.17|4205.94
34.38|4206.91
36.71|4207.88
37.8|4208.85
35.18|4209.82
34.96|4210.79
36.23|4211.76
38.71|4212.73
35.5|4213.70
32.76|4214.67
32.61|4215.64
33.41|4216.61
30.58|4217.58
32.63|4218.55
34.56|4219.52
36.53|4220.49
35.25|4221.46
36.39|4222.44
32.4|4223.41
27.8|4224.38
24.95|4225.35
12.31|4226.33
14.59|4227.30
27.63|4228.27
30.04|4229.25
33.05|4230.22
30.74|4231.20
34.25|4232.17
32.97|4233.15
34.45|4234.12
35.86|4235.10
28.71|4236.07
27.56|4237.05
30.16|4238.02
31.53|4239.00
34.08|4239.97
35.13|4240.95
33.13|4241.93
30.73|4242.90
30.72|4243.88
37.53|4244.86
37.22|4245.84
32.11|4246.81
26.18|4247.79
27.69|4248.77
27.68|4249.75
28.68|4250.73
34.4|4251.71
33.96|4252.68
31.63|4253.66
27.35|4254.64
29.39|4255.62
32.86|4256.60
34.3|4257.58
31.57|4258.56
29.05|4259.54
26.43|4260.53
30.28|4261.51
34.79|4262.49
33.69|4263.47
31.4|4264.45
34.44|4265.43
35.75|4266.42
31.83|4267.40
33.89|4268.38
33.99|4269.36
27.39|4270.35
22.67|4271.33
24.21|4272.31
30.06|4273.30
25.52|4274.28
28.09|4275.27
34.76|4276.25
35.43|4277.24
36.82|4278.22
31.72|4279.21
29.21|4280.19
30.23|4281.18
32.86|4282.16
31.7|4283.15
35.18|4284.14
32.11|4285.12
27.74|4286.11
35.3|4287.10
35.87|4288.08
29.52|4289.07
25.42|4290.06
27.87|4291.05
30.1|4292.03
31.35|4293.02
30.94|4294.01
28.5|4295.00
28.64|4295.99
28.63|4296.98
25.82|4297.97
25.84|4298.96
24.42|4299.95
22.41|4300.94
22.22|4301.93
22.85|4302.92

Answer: -0.9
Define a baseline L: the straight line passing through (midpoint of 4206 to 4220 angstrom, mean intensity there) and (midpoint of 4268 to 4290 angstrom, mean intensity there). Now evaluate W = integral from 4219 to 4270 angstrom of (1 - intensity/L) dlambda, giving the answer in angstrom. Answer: 2.6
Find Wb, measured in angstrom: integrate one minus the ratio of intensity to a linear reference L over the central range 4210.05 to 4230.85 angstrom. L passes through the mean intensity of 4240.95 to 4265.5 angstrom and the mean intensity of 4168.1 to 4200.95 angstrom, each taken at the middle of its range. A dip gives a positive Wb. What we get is 0.4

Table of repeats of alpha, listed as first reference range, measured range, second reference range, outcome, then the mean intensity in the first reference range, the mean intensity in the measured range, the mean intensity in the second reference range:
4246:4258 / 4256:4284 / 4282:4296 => -0.4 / 30.7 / 31.3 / 30.9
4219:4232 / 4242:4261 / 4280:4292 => -0.7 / 29.1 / 31.1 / 31.1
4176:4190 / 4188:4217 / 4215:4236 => -1.5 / 32.6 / 33.3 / 30.6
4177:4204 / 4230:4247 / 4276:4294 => -0.4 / 32.2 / 32.8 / 31.8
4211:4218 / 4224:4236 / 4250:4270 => 1.9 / 34.3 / 28.2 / 31.9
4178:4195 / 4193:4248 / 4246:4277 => -0.4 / 32.8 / 32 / 30.6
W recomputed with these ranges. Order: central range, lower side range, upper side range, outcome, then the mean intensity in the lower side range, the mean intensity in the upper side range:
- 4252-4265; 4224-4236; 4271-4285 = -0.71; 28.2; 30.7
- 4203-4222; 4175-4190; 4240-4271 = -1.37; 32.6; 31.8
